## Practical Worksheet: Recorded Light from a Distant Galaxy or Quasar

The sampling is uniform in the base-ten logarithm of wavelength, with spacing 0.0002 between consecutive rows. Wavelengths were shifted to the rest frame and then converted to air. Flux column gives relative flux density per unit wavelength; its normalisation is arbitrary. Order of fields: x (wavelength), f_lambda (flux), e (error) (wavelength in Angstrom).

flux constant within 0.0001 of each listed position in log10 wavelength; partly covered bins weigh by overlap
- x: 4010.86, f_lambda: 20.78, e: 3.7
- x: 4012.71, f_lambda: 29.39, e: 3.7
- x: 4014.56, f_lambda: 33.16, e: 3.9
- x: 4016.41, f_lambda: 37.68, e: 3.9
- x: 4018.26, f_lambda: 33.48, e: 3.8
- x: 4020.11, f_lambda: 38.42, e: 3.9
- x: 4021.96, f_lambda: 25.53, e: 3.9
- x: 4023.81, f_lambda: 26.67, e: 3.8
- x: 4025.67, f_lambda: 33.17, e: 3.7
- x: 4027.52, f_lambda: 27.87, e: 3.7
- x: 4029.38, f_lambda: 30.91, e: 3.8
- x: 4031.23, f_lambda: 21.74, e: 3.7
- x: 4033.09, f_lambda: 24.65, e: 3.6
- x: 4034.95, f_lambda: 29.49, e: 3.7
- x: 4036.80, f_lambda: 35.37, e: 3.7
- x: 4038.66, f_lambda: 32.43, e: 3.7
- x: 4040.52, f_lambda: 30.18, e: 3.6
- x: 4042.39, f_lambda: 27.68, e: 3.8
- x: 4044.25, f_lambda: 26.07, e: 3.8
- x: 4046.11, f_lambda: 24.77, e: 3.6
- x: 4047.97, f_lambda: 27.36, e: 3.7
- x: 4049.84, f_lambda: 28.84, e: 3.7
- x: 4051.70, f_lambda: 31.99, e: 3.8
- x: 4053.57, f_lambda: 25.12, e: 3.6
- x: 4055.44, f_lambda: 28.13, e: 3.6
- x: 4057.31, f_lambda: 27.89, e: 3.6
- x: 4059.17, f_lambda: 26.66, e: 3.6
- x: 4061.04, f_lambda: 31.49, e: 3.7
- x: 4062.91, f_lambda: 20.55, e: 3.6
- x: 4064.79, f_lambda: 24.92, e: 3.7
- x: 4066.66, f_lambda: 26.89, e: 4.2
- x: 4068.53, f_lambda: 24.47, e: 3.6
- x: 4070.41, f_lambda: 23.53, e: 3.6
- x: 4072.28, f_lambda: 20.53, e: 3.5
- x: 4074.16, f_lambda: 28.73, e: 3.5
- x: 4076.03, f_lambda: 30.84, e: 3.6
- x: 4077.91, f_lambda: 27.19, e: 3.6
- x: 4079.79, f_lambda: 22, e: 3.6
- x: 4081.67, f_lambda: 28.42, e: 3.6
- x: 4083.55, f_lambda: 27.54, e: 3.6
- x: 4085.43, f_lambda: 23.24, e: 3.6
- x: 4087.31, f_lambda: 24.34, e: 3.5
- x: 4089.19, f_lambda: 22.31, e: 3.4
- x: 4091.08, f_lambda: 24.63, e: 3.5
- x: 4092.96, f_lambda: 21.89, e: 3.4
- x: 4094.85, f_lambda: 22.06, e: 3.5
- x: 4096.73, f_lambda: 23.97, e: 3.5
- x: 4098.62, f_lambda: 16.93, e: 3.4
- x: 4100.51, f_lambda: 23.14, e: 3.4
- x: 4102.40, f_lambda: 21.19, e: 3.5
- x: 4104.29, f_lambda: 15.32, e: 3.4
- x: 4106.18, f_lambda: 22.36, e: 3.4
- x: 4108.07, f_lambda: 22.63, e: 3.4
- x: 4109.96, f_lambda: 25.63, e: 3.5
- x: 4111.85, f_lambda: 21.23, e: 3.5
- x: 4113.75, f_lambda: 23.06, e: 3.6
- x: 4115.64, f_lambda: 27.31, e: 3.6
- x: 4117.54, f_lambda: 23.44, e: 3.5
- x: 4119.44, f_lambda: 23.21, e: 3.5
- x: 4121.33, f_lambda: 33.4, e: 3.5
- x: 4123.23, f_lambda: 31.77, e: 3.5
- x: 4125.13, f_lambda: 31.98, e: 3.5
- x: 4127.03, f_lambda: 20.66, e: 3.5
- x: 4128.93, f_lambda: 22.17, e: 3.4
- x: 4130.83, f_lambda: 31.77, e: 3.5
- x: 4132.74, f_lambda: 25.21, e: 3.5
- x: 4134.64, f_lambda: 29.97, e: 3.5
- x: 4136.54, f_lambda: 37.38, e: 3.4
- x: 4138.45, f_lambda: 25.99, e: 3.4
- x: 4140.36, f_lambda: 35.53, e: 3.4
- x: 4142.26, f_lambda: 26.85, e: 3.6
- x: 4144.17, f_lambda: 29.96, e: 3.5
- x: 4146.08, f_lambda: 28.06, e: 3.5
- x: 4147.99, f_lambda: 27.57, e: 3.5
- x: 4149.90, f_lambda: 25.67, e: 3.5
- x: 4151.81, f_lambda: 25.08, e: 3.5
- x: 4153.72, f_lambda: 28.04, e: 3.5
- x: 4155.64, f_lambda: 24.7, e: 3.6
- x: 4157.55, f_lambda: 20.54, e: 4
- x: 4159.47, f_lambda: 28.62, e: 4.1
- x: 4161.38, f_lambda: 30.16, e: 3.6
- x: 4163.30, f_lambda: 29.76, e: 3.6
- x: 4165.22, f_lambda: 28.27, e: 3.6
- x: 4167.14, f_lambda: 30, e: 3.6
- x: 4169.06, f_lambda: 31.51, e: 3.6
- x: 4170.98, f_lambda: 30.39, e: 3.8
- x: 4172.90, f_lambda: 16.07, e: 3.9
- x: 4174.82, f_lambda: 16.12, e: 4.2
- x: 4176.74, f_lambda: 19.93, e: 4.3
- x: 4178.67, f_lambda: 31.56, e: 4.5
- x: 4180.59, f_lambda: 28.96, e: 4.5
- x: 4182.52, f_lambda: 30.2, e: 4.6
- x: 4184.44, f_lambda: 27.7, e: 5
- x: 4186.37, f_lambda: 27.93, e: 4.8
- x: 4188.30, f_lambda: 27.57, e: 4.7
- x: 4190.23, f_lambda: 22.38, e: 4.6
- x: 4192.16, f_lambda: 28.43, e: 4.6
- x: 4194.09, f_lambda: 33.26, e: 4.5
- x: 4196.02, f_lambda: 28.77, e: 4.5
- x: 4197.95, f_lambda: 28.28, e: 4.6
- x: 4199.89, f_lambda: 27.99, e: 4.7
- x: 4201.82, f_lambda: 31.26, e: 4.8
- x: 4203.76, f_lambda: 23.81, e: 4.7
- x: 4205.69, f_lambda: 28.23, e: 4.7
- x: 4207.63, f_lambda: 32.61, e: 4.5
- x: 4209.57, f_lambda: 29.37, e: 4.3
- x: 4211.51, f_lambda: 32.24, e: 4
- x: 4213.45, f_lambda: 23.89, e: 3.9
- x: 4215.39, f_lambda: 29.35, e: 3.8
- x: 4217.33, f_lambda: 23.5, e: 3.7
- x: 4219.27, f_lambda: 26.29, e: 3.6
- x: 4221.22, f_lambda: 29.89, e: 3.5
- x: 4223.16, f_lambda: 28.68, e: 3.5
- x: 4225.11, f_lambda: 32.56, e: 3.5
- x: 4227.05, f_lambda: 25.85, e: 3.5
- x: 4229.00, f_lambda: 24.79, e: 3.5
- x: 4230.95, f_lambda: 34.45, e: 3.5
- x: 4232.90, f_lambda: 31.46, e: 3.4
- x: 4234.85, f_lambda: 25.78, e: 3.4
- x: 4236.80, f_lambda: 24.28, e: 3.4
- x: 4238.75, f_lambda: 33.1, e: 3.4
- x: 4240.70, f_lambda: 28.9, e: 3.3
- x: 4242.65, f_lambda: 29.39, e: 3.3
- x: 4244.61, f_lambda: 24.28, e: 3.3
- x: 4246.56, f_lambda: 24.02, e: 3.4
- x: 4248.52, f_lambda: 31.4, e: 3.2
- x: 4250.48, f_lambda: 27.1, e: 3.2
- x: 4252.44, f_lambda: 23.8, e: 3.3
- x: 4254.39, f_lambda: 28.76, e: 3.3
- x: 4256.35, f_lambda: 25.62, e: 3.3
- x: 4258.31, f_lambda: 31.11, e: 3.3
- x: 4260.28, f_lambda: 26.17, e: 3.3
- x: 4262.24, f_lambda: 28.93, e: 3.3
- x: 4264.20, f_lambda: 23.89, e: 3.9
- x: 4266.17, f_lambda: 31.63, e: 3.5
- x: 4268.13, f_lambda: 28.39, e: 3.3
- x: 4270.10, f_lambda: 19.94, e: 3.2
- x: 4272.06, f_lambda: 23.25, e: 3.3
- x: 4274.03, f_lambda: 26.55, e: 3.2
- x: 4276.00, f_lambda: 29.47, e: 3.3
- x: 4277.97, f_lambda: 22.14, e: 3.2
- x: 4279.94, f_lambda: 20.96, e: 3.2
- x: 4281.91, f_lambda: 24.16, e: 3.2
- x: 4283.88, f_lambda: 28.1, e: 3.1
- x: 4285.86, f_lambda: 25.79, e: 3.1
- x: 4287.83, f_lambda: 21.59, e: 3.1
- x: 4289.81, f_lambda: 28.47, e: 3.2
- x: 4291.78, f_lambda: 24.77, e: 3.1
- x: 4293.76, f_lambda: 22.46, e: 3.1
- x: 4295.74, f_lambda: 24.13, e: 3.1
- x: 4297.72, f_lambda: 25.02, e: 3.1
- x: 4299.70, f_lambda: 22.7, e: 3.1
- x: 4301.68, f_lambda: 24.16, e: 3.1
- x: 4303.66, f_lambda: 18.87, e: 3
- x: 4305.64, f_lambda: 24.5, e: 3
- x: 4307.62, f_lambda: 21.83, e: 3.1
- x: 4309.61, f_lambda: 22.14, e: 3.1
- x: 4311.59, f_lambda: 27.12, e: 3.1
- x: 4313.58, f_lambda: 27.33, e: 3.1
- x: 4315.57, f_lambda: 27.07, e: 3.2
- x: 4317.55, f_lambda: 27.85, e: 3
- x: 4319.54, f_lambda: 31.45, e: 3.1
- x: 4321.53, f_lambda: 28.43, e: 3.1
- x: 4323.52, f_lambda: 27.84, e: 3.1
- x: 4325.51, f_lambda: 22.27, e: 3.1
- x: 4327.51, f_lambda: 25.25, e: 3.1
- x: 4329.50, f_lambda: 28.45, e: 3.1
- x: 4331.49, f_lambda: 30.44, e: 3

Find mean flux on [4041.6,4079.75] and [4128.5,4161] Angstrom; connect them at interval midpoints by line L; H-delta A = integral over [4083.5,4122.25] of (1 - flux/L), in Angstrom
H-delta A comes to 5.82 Angstrom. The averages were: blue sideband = 26.6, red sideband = 28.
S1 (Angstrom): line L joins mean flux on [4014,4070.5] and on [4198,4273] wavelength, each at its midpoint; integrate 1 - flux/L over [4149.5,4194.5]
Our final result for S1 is 2.2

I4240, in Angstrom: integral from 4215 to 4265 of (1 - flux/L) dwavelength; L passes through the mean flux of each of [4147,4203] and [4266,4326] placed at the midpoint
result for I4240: -3.40 Angstrom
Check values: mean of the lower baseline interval 27.1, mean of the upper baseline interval 25.1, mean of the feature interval 27.8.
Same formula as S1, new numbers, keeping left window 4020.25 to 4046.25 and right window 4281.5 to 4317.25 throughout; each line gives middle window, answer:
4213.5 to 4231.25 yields -1.5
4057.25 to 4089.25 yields 2.8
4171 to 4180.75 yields 1.4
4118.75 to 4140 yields -1.2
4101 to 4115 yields 2.9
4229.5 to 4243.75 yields -2.2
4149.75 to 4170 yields -0.6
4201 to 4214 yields -1.5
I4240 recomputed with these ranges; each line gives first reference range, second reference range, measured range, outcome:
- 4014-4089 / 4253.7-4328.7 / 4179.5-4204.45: -1.6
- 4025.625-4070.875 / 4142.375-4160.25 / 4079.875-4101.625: 3.0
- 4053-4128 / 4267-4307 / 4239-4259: -2.6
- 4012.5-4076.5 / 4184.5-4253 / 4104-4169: 2.8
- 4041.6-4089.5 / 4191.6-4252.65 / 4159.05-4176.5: 0.8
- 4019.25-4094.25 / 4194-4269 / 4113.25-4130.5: 0.6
